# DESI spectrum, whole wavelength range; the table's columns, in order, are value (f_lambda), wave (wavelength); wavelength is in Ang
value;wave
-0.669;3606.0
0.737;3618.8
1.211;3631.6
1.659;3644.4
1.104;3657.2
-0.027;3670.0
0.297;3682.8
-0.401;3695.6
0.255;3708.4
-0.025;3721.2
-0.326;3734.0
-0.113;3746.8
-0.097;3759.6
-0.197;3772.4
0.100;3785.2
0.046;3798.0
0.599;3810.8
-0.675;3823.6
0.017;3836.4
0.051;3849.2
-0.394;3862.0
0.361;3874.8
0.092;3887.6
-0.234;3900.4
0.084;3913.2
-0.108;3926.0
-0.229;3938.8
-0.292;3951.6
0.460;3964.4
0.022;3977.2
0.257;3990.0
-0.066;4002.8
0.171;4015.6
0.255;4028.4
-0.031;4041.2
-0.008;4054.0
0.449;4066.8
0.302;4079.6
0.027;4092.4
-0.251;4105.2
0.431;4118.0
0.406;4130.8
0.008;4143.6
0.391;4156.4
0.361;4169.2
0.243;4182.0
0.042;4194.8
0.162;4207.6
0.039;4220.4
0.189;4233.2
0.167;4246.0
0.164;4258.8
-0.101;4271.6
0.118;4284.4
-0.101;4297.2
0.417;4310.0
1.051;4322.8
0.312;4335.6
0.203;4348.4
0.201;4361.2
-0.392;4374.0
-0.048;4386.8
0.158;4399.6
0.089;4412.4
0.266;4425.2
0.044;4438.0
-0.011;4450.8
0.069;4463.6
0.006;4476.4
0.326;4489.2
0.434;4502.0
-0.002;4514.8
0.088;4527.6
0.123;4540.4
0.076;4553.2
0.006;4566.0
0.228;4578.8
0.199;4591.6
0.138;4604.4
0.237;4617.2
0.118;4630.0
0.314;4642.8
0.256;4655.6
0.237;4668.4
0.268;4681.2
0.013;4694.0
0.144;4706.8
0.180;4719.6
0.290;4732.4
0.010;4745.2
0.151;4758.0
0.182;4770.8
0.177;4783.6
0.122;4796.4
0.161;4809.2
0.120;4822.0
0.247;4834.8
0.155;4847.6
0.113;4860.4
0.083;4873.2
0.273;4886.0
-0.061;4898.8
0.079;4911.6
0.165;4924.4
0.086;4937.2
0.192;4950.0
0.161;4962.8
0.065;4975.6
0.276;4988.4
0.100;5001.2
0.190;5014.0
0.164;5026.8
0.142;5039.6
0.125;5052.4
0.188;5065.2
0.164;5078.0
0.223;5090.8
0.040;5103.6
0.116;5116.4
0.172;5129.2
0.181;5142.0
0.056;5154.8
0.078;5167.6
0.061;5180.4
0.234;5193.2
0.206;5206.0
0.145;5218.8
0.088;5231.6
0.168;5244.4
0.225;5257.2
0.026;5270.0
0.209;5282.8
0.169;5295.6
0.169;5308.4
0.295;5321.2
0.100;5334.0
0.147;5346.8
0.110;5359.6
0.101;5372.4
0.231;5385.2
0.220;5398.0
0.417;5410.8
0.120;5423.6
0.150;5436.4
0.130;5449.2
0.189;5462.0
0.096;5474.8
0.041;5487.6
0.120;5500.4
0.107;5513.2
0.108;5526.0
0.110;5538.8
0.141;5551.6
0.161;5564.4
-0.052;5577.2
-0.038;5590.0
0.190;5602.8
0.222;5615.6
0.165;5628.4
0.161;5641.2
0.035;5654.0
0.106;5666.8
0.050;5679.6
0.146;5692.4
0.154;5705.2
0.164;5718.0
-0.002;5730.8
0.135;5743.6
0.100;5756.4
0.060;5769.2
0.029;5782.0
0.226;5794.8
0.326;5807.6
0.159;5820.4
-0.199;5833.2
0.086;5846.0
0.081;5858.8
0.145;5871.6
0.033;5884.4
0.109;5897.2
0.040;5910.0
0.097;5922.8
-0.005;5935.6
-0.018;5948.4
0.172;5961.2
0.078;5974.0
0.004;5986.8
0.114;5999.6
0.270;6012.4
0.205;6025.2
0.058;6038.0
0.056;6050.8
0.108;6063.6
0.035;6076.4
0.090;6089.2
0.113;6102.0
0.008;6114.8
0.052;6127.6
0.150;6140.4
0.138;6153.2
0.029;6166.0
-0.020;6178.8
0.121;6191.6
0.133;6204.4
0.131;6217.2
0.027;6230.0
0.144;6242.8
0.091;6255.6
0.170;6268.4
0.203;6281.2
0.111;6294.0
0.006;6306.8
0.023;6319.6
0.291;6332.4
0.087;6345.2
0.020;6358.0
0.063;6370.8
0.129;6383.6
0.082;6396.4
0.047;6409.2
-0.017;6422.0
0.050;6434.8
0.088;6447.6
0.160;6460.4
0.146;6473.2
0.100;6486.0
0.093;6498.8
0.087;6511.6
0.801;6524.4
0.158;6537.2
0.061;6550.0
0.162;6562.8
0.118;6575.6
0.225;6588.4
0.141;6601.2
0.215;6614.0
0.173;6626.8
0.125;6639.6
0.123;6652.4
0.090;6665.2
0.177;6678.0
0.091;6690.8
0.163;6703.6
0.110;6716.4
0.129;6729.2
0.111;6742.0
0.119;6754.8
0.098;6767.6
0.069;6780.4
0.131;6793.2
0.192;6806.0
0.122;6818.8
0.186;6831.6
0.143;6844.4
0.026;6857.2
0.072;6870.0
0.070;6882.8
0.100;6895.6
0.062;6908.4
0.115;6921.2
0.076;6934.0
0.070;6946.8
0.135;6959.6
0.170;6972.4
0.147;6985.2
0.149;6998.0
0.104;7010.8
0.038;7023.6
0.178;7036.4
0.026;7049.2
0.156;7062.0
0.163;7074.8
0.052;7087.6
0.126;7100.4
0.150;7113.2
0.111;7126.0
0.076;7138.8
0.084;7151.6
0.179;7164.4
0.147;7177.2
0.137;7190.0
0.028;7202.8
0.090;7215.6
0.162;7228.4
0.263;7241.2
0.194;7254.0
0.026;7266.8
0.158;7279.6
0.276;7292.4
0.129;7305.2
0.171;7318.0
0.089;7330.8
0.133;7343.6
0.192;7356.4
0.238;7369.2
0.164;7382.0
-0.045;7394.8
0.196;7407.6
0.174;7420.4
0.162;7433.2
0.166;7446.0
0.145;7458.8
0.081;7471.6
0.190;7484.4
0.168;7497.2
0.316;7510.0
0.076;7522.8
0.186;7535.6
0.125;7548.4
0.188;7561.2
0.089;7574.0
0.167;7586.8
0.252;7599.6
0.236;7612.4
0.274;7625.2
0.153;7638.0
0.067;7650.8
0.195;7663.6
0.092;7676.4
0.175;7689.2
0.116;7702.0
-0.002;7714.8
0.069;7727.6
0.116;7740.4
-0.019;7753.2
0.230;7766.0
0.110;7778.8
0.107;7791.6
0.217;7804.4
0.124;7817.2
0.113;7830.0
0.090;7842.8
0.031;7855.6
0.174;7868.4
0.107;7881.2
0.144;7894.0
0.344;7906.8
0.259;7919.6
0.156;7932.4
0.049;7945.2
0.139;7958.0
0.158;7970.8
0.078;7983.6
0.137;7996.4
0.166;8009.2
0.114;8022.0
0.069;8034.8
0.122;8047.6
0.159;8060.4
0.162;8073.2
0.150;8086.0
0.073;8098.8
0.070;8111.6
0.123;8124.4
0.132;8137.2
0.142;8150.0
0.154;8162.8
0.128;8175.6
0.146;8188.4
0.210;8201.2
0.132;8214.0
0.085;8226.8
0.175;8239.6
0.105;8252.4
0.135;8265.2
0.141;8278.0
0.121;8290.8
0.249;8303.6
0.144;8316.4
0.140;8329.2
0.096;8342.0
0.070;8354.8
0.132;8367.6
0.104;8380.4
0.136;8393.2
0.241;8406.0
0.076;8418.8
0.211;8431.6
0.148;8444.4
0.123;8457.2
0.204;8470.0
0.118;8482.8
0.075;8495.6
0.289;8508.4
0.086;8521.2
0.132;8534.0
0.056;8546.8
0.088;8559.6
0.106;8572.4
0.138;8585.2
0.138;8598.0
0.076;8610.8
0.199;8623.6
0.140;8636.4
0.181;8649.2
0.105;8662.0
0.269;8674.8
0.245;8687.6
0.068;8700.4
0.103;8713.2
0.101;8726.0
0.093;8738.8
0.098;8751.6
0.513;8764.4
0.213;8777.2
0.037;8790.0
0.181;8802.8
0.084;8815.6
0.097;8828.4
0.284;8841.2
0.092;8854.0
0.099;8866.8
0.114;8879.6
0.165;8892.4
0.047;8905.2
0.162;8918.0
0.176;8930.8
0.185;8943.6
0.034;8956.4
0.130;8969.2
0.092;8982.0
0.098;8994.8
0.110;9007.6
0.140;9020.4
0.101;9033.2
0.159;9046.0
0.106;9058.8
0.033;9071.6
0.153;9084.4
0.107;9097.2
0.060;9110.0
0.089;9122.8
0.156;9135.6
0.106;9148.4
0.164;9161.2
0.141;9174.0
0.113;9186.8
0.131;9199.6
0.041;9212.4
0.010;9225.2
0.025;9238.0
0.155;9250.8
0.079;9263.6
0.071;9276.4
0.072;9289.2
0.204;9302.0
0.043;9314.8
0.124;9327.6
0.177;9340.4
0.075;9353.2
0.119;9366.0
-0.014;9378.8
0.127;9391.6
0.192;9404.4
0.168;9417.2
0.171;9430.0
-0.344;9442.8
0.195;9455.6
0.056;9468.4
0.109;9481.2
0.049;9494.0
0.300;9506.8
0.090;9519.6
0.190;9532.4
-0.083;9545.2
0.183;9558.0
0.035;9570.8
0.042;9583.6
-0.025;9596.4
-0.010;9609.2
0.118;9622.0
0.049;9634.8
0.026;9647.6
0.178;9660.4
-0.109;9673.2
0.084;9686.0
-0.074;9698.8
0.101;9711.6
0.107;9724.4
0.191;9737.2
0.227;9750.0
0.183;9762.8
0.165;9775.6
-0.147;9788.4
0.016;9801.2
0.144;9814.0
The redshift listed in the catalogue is 0.75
